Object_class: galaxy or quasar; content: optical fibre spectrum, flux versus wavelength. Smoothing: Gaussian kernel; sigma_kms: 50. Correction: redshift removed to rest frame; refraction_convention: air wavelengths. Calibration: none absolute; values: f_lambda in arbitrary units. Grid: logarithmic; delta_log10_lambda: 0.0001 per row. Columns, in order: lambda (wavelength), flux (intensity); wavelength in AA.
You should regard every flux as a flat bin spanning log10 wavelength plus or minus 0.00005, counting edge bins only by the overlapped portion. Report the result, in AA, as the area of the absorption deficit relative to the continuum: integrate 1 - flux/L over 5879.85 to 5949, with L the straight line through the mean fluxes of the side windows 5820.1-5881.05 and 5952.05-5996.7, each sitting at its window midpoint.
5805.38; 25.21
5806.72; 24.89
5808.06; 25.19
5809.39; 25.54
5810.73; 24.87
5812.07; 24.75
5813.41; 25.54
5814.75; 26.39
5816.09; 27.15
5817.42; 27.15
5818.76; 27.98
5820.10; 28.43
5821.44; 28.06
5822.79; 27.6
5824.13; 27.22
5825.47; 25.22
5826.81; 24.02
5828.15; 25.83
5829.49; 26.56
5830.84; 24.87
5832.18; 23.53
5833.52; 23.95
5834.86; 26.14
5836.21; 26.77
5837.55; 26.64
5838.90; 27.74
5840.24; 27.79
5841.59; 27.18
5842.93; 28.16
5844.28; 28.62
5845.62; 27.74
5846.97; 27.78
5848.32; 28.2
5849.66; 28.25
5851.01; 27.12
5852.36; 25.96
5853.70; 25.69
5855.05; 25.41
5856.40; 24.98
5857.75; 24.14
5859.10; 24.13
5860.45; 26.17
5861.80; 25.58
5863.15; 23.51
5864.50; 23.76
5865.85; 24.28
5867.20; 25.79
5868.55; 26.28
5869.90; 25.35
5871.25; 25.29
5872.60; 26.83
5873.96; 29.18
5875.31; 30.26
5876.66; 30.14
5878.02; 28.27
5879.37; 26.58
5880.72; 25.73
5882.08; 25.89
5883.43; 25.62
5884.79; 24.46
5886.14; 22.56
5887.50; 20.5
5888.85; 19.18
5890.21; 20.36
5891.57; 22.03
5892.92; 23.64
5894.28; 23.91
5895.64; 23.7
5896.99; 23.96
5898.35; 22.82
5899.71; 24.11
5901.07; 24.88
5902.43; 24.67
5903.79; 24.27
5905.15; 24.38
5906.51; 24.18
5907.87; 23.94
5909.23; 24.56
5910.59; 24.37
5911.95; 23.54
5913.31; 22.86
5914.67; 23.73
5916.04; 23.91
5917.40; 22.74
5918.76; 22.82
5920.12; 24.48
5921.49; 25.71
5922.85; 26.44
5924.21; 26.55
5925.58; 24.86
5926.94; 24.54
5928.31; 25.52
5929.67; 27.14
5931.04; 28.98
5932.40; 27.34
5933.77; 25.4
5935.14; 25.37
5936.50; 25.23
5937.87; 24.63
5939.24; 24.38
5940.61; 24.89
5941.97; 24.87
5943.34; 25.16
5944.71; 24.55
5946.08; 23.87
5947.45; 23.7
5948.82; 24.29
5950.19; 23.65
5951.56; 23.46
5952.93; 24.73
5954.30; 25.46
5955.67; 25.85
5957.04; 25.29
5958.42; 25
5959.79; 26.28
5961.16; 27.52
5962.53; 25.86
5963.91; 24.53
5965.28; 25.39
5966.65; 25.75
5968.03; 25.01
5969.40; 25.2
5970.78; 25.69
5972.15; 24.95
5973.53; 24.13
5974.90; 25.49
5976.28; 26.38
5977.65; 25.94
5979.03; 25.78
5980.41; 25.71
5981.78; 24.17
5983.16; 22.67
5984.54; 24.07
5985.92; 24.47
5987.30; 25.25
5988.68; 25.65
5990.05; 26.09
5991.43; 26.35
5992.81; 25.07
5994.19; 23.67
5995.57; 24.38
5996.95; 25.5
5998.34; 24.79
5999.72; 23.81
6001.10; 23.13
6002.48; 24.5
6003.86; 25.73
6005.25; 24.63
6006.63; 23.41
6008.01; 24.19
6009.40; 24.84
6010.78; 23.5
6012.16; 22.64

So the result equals 3.9 AA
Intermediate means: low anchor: 26.4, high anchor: 25.2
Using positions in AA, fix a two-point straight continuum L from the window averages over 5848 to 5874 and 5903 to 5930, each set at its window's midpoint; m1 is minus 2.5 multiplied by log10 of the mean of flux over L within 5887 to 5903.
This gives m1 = 0.096 mag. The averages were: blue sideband 25.7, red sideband 24.5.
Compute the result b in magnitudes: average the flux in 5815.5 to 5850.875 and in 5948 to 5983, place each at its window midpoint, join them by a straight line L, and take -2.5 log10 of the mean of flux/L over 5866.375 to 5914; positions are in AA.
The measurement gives 0.06 mag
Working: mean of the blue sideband 26.9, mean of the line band 24.7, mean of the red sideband 25.2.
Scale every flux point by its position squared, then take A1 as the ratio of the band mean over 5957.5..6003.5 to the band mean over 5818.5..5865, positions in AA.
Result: 1.0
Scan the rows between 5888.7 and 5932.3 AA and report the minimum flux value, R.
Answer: 19.18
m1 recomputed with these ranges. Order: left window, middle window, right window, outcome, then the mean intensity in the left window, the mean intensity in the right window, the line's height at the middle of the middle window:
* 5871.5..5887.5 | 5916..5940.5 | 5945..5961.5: 0.00 mag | 26.5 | 24.9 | 25.4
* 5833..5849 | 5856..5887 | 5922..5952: 0.03 mag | 27.3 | 25.2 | 26.6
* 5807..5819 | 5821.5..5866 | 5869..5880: 0.03 mag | 26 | 27.7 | 26.8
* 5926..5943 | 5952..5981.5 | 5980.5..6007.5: -0.02 mag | 25.7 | 24.6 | 25.1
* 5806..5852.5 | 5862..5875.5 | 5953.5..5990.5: 0.01 mag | 26.5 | 25.3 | 26.2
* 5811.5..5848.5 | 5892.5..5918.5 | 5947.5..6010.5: 0.08 mag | 26.7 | 24.9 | 25.8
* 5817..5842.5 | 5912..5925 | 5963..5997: 0.06 mag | 26.5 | 25.1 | 25.7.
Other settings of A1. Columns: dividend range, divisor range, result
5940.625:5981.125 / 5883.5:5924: 1.09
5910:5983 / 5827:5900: 1.01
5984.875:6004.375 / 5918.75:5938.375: 0.99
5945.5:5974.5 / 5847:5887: 0.99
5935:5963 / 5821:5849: 0.97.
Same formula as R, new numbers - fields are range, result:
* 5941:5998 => 22.67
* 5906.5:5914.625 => 22.86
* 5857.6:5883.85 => 23.51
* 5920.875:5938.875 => 24.54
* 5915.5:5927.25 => 22.74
